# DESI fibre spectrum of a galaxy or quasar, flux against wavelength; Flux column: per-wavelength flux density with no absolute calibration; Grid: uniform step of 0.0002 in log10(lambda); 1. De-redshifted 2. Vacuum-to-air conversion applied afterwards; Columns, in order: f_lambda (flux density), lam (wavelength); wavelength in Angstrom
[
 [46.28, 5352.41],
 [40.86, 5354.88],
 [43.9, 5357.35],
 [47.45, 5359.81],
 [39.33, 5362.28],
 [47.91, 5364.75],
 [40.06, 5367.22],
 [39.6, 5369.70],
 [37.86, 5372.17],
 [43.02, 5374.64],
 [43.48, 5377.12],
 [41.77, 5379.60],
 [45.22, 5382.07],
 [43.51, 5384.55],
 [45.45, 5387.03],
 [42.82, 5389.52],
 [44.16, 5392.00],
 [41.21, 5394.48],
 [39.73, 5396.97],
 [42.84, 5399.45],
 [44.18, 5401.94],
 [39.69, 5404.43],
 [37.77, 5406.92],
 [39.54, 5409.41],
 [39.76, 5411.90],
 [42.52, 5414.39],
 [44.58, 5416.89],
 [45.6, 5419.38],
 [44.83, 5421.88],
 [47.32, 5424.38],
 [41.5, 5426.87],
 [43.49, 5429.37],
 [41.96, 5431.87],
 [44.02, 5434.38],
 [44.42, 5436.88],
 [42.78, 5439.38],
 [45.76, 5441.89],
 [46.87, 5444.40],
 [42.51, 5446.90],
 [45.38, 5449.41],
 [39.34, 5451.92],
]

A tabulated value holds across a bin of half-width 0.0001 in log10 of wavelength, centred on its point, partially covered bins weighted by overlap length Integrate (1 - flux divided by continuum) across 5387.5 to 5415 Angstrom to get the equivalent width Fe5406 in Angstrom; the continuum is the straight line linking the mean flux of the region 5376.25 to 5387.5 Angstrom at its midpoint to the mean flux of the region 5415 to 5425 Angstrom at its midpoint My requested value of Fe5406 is 1.9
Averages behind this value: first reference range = 43.8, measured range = 41.4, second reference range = 45.2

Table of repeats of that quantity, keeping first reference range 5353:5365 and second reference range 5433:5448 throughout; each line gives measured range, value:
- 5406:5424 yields 0.71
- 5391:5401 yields 0.46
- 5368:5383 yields 0.73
